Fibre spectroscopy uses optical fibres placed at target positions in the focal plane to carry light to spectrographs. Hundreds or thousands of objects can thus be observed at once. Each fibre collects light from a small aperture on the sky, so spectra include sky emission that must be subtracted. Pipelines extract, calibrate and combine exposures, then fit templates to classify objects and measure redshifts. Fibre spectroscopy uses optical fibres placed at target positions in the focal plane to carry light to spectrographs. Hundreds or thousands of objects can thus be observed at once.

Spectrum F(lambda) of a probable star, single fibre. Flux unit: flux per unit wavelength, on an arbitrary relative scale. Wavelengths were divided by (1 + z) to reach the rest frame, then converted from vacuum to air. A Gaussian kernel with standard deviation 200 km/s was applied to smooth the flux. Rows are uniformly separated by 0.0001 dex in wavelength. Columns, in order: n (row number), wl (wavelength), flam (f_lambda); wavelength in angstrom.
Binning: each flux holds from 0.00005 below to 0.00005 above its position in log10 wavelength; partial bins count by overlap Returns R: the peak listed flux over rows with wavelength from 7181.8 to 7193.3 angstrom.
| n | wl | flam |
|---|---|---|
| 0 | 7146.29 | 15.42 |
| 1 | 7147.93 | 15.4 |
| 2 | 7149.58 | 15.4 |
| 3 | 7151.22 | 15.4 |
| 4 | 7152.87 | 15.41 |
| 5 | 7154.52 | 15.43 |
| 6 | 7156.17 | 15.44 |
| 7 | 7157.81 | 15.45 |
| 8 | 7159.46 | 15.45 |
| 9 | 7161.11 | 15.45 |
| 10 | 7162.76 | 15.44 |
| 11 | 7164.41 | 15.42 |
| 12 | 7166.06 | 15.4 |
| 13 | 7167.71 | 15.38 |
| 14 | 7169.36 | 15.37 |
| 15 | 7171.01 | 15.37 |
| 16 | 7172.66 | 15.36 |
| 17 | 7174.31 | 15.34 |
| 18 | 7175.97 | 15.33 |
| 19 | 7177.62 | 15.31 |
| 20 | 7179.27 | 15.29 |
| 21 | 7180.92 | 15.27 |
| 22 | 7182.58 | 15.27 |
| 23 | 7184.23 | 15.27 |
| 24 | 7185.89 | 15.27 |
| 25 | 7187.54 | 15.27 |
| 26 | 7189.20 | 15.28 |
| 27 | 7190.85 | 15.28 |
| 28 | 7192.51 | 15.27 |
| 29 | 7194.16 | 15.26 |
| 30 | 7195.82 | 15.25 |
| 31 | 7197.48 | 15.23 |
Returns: 15.28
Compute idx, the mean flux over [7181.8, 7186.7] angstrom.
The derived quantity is 15.3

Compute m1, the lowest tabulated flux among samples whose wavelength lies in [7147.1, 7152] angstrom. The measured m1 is 15.4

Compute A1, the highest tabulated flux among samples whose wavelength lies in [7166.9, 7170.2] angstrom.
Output 15.38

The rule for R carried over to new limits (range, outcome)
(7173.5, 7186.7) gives 15.34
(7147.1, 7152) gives 15.4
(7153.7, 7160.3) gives 15.45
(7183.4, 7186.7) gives 15.27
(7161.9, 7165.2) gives 15.44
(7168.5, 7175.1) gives 15.37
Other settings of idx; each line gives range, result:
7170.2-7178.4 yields 15.3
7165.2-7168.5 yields 15.4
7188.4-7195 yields 15.3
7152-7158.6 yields 15.4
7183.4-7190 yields 15.3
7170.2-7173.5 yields 15.4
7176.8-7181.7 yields 15.3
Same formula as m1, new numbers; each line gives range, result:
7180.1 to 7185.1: 15.27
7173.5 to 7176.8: 15.33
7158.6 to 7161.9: 15.45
